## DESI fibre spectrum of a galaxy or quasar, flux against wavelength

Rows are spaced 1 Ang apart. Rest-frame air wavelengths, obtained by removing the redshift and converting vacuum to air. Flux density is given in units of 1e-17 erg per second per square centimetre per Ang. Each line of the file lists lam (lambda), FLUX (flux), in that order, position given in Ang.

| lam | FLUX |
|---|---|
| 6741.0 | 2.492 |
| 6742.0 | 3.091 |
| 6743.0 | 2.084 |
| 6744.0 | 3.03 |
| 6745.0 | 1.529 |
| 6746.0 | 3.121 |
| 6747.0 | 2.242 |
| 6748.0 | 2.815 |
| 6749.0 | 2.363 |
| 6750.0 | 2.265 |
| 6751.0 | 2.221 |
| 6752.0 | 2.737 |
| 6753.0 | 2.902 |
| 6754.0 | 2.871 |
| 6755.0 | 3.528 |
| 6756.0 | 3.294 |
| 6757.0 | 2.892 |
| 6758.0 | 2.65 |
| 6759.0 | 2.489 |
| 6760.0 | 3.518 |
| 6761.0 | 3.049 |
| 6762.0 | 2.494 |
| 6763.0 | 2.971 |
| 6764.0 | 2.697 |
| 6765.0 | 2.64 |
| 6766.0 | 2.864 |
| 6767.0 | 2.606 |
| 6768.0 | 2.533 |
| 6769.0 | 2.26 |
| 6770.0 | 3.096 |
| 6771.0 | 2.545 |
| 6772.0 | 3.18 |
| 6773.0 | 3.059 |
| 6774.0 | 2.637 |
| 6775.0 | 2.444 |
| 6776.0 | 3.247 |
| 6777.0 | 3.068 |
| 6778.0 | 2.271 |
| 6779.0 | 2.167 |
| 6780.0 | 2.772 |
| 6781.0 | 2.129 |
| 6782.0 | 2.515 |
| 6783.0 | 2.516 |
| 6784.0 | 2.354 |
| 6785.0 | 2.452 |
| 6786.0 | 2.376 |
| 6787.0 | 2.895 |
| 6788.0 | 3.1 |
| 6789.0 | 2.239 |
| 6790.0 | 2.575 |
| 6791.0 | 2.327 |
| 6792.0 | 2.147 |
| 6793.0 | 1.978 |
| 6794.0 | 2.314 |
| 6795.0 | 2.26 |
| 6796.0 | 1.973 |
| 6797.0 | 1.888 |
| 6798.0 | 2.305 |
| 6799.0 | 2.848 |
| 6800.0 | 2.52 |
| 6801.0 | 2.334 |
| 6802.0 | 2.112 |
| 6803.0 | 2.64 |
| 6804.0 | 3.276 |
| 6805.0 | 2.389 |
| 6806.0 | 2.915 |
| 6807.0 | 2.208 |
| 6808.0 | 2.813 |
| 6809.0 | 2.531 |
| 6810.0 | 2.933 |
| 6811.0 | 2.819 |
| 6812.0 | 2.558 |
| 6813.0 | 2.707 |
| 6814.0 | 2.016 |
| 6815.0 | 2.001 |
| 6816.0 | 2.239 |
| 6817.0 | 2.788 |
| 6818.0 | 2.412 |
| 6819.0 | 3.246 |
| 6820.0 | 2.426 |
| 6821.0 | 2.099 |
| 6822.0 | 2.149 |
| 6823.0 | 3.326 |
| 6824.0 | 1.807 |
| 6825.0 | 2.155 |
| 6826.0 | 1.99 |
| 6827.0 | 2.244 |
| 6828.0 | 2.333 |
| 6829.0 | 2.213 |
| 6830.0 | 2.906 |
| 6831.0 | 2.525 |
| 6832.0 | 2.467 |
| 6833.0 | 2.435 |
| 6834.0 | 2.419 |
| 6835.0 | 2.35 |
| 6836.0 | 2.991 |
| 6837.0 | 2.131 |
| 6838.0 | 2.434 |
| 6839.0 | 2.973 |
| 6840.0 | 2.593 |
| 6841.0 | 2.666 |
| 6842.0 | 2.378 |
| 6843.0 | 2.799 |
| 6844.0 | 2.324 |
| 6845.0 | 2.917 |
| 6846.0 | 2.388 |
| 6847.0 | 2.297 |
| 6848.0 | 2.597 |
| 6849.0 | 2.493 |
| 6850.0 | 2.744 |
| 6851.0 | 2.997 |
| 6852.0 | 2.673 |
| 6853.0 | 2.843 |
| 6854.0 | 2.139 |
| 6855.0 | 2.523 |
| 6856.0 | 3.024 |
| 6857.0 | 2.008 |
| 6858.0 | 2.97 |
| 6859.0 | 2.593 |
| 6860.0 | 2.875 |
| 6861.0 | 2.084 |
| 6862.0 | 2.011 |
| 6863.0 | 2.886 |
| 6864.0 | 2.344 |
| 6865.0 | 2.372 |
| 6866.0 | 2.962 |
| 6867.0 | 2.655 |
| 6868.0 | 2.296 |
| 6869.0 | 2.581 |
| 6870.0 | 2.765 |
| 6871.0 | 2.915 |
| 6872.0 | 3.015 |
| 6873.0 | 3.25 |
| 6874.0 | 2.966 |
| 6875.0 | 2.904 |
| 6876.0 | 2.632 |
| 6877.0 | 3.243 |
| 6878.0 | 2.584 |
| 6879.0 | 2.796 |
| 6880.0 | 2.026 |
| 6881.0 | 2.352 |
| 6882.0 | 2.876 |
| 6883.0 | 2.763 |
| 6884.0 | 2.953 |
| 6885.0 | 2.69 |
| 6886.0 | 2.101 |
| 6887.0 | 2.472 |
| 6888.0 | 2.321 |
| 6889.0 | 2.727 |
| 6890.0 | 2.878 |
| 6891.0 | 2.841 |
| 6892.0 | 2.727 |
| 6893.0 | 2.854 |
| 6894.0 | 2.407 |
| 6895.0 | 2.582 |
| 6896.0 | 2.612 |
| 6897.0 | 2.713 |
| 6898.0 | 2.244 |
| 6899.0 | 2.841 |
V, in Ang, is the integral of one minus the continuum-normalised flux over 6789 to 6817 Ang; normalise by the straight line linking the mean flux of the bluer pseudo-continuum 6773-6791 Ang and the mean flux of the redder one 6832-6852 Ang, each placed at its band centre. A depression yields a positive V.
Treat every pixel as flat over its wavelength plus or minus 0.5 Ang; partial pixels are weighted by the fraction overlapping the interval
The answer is 1.6 Ang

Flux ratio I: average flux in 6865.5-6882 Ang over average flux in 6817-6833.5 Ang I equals 1.13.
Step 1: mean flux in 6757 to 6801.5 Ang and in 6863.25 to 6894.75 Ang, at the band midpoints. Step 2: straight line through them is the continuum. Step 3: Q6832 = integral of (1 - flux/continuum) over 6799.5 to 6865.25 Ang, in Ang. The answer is 2.9 Ang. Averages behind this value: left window 2.58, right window 2.69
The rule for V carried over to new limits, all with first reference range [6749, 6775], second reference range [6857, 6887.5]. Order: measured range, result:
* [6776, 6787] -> 1.0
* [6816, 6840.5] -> 2.1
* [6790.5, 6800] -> 1.7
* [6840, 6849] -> 0.5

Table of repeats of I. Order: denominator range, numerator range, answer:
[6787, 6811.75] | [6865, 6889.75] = 1.08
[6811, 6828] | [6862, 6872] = 1.10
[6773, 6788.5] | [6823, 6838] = 0.92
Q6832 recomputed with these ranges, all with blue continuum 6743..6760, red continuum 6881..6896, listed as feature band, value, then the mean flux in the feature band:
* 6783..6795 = 1.1 Ang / 2.43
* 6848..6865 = 0.5 Ang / 2.57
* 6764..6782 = 0.1 Ang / 2.67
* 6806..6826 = 1.4 Ang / 2.48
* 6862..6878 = -0.6 Ang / 2.76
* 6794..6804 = 1.1 Ang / 2.37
